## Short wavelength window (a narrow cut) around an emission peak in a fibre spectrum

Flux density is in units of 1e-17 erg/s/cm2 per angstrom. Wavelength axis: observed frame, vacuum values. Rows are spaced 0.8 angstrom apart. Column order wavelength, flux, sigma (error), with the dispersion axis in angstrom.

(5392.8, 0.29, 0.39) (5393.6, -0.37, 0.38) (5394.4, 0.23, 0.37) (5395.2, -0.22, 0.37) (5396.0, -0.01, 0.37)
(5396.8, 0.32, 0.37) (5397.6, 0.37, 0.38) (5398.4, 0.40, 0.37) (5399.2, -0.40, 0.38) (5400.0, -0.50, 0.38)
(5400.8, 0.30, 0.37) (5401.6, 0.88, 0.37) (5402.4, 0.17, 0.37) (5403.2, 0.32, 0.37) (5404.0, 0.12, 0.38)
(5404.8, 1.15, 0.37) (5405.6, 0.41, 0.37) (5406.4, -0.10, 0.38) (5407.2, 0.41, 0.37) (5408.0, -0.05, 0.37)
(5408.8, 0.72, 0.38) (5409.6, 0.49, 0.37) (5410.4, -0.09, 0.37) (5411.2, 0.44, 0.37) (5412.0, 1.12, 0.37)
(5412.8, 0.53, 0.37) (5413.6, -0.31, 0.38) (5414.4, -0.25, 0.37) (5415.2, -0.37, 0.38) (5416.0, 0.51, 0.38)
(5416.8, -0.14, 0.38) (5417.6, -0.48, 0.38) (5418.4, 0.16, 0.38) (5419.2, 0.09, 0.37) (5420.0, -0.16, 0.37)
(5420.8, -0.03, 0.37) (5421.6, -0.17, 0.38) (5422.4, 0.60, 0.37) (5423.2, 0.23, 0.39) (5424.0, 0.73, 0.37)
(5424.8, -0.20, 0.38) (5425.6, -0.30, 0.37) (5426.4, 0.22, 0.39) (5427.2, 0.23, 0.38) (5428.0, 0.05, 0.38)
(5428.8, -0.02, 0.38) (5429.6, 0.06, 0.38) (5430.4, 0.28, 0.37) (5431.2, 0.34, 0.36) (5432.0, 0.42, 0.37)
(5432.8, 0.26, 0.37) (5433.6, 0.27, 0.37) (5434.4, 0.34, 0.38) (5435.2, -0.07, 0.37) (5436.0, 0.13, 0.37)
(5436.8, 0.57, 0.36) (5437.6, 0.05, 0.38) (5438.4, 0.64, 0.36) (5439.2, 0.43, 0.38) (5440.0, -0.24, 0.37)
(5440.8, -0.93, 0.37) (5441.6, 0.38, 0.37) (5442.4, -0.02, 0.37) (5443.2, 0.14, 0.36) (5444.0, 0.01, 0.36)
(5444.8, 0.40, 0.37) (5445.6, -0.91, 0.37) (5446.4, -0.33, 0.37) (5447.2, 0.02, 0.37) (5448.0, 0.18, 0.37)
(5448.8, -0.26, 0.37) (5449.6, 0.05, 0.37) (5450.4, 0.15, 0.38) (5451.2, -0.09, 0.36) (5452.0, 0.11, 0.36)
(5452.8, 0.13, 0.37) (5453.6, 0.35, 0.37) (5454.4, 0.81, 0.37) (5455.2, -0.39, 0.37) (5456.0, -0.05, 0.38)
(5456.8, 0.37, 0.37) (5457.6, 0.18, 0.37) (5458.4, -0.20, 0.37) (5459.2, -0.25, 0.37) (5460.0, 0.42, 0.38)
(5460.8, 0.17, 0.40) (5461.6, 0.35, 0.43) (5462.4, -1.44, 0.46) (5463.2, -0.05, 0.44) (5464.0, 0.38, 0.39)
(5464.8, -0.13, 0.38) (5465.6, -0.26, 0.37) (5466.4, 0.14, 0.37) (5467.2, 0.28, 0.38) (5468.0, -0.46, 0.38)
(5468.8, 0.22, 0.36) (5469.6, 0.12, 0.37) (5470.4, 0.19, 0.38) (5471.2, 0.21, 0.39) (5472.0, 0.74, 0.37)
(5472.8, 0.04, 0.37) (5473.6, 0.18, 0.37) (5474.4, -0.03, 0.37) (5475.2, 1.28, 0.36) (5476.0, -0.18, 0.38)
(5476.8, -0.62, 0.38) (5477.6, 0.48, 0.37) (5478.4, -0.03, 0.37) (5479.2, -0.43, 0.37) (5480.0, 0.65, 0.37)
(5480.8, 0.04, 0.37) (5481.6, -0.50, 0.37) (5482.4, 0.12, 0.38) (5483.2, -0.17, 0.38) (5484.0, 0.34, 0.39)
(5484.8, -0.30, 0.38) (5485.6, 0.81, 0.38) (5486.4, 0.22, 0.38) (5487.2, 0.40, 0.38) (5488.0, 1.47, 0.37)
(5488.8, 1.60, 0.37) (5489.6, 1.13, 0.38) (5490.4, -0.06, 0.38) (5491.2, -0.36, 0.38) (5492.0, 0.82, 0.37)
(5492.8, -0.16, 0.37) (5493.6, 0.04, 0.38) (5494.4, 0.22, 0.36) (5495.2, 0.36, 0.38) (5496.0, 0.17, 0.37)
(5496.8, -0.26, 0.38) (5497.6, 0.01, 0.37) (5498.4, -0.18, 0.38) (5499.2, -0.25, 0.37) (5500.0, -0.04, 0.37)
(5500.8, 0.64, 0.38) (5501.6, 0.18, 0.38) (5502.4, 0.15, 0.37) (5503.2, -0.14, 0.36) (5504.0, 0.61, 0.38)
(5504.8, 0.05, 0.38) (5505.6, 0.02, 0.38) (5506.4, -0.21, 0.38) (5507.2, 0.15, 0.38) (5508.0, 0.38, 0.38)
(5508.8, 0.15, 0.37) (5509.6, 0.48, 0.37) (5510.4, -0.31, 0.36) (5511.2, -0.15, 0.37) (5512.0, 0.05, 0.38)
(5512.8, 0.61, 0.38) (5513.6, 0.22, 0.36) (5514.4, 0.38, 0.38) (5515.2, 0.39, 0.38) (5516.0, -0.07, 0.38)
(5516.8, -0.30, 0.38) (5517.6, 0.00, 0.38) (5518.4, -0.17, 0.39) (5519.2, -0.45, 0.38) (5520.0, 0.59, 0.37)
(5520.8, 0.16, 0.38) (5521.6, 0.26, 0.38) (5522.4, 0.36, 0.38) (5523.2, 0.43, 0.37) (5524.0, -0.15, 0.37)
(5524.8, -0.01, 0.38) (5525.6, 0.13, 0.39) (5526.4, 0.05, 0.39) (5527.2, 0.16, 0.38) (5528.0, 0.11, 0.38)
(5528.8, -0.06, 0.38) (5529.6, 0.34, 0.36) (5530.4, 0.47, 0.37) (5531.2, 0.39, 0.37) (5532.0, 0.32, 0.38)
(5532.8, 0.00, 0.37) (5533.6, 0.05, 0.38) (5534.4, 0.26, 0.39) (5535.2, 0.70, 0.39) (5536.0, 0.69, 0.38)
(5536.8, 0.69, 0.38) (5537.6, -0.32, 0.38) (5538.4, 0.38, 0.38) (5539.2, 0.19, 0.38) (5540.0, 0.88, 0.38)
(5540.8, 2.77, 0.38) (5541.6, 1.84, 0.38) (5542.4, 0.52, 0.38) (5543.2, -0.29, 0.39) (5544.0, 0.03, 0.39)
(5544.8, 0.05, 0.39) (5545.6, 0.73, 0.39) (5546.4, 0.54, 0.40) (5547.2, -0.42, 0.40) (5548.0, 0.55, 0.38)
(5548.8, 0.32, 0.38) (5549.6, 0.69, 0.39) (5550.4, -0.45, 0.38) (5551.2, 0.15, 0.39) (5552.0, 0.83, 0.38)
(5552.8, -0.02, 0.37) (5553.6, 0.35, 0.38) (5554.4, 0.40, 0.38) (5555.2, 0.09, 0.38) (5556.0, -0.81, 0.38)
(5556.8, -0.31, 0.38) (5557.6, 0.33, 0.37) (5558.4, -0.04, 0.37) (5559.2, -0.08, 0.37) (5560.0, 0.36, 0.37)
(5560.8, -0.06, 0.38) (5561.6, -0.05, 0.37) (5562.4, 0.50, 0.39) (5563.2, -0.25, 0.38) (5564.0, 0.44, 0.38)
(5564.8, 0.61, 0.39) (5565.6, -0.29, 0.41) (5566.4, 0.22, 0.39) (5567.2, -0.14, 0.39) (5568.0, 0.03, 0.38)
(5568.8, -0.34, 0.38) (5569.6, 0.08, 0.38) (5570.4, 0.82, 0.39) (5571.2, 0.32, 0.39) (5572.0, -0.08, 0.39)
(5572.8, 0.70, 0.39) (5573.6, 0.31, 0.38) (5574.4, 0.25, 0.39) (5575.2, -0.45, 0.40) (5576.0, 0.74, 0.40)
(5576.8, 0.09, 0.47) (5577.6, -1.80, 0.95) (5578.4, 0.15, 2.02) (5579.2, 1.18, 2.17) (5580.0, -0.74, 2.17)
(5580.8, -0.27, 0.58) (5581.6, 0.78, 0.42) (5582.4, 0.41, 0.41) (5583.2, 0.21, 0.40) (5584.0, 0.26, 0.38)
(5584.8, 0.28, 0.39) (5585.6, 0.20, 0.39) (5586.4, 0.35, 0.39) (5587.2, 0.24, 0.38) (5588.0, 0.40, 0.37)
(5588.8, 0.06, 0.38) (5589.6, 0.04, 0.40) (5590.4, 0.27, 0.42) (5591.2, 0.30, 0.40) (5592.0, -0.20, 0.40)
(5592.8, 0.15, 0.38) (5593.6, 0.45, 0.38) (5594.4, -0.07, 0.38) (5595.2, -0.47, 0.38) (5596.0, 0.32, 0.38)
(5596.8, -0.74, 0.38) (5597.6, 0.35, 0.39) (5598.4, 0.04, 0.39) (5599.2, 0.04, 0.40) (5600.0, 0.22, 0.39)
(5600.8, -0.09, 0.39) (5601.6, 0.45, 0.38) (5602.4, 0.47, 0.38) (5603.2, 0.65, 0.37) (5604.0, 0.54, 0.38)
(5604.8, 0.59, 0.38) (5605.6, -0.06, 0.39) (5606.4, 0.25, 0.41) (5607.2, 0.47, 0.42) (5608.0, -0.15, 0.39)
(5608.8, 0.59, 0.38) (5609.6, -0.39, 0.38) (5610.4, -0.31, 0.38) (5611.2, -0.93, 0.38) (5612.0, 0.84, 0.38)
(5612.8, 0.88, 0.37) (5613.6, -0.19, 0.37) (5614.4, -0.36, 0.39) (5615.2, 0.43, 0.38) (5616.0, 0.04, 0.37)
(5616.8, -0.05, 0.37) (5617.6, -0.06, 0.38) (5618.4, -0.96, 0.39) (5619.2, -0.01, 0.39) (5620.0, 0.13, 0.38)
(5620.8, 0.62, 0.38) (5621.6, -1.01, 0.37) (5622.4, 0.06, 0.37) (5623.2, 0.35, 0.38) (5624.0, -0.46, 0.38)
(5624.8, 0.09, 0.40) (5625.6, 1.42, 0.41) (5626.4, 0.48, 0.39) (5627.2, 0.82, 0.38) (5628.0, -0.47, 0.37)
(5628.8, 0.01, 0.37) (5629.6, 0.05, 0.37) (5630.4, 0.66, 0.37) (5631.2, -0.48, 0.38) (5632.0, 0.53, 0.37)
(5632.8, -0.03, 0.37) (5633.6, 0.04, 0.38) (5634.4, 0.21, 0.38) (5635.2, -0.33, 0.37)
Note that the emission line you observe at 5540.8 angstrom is [O III] 5007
